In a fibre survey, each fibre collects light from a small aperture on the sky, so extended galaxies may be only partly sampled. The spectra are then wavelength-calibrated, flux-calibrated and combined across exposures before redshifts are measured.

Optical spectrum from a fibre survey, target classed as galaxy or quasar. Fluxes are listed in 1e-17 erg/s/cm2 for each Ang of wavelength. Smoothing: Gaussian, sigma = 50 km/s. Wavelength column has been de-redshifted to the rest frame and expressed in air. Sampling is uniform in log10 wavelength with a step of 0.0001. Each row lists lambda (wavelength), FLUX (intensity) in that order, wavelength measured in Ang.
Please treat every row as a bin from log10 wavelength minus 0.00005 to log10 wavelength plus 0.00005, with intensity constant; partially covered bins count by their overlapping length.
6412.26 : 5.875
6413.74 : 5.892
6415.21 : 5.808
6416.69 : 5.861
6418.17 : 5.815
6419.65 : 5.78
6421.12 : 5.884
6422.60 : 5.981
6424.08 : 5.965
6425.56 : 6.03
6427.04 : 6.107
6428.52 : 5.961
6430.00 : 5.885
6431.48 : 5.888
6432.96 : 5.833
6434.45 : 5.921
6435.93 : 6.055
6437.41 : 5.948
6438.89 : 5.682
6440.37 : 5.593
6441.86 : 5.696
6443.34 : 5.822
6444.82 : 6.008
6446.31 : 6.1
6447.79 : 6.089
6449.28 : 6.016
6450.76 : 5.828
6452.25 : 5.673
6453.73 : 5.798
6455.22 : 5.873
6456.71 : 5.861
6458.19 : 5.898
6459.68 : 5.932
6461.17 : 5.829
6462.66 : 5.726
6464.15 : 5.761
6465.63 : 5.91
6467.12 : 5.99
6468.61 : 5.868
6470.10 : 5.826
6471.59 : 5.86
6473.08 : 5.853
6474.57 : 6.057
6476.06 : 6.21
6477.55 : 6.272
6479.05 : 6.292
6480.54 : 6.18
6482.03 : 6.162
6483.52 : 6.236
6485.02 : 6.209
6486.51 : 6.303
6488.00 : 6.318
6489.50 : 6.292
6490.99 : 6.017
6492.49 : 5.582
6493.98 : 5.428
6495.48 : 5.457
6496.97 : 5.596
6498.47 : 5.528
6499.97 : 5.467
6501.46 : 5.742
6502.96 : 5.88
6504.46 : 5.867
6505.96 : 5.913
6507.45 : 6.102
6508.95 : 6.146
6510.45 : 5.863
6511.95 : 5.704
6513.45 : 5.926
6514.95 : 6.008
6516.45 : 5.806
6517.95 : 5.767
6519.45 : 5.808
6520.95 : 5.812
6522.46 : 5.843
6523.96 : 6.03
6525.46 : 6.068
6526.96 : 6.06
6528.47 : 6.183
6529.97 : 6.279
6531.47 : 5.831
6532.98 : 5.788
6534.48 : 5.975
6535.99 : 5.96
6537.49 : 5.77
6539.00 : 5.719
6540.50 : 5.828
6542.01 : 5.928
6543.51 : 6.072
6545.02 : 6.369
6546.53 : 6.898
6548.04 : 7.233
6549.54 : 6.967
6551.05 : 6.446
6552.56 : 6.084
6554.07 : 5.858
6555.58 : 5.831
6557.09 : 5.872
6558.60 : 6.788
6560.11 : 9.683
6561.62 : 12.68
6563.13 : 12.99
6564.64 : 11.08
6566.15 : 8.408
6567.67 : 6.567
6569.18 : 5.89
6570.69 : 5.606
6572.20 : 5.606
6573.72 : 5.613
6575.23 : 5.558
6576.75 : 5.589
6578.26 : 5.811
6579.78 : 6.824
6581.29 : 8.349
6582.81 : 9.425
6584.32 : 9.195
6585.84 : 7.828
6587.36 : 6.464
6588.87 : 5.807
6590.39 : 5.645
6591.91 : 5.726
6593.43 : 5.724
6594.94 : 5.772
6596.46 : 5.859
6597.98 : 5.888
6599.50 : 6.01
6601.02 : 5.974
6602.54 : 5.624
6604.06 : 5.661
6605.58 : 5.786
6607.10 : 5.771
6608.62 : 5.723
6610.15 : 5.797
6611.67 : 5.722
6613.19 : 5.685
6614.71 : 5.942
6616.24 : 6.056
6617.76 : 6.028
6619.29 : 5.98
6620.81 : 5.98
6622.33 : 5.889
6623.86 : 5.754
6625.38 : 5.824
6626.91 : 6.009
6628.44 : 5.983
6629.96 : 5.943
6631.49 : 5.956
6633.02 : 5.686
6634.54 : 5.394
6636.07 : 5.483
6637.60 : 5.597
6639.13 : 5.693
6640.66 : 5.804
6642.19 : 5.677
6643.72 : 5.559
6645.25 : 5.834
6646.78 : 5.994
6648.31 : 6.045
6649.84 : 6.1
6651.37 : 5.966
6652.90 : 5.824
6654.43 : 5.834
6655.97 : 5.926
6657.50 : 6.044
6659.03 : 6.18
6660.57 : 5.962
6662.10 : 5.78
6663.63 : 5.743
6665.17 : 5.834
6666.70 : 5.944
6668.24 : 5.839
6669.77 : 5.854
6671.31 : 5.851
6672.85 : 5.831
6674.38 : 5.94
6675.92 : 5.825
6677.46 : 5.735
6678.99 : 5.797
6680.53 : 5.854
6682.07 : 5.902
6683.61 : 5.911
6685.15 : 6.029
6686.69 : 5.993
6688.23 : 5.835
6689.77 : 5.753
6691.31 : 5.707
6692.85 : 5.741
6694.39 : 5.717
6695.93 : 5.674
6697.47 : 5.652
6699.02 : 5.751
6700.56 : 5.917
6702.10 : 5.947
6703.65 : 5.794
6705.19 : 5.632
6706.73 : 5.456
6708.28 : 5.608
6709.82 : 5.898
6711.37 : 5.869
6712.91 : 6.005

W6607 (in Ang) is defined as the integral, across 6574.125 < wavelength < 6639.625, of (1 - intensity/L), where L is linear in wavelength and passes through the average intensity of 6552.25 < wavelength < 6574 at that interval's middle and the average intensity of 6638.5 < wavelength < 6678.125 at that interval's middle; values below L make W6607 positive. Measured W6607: 7.3 Ang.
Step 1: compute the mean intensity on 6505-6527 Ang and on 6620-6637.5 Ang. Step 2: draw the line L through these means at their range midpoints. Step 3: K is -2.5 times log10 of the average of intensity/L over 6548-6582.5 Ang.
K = -0.237 mag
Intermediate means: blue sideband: 5.92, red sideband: 5.8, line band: 7.3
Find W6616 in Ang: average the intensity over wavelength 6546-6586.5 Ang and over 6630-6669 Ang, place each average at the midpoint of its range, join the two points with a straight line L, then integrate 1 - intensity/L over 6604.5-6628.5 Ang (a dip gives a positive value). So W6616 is 2.22 Ang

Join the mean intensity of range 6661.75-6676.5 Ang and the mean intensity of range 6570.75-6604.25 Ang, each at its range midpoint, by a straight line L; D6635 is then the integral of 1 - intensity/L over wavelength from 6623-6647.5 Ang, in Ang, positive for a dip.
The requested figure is 1.2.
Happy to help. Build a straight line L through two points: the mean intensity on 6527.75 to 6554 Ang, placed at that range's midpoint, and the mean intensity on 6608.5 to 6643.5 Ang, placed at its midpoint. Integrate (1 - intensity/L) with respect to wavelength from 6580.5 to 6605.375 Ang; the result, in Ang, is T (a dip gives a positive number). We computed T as -2.4 Ang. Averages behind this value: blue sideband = 6.19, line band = 6.54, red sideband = 5.81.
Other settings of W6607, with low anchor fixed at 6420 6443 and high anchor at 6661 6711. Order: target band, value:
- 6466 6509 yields -0.6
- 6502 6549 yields -1.3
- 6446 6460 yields 0.0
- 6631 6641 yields 0.3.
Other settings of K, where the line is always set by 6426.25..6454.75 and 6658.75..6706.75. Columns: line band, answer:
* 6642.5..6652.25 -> -0.013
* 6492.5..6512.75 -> 0.025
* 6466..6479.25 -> -0.023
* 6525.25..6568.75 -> -0.195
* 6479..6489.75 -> -0.066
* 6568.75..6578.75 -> 0.037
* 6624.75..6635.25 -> 0.002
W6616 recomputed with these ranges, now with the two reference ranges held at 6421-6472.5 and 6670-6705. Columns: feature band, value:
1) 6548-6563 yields -4.4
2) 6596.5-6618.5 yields 0.0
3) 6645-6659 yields -0.3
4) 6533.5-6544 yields 0.0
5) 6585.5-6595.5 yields -0.4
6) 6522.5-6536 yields -0.3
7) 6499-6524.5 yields 0.0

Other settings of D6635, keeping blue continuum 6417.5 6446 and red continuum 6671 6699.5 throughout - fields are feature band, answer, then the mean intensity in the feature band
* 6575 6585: -2.5 Ang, 7.33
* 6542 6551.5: -1.2 Ang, 6.62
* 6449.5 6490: -0.8 Ang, 6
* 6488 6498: 0.2 Ang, 5.76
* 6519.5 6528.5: -0.2 Ang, 5.97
